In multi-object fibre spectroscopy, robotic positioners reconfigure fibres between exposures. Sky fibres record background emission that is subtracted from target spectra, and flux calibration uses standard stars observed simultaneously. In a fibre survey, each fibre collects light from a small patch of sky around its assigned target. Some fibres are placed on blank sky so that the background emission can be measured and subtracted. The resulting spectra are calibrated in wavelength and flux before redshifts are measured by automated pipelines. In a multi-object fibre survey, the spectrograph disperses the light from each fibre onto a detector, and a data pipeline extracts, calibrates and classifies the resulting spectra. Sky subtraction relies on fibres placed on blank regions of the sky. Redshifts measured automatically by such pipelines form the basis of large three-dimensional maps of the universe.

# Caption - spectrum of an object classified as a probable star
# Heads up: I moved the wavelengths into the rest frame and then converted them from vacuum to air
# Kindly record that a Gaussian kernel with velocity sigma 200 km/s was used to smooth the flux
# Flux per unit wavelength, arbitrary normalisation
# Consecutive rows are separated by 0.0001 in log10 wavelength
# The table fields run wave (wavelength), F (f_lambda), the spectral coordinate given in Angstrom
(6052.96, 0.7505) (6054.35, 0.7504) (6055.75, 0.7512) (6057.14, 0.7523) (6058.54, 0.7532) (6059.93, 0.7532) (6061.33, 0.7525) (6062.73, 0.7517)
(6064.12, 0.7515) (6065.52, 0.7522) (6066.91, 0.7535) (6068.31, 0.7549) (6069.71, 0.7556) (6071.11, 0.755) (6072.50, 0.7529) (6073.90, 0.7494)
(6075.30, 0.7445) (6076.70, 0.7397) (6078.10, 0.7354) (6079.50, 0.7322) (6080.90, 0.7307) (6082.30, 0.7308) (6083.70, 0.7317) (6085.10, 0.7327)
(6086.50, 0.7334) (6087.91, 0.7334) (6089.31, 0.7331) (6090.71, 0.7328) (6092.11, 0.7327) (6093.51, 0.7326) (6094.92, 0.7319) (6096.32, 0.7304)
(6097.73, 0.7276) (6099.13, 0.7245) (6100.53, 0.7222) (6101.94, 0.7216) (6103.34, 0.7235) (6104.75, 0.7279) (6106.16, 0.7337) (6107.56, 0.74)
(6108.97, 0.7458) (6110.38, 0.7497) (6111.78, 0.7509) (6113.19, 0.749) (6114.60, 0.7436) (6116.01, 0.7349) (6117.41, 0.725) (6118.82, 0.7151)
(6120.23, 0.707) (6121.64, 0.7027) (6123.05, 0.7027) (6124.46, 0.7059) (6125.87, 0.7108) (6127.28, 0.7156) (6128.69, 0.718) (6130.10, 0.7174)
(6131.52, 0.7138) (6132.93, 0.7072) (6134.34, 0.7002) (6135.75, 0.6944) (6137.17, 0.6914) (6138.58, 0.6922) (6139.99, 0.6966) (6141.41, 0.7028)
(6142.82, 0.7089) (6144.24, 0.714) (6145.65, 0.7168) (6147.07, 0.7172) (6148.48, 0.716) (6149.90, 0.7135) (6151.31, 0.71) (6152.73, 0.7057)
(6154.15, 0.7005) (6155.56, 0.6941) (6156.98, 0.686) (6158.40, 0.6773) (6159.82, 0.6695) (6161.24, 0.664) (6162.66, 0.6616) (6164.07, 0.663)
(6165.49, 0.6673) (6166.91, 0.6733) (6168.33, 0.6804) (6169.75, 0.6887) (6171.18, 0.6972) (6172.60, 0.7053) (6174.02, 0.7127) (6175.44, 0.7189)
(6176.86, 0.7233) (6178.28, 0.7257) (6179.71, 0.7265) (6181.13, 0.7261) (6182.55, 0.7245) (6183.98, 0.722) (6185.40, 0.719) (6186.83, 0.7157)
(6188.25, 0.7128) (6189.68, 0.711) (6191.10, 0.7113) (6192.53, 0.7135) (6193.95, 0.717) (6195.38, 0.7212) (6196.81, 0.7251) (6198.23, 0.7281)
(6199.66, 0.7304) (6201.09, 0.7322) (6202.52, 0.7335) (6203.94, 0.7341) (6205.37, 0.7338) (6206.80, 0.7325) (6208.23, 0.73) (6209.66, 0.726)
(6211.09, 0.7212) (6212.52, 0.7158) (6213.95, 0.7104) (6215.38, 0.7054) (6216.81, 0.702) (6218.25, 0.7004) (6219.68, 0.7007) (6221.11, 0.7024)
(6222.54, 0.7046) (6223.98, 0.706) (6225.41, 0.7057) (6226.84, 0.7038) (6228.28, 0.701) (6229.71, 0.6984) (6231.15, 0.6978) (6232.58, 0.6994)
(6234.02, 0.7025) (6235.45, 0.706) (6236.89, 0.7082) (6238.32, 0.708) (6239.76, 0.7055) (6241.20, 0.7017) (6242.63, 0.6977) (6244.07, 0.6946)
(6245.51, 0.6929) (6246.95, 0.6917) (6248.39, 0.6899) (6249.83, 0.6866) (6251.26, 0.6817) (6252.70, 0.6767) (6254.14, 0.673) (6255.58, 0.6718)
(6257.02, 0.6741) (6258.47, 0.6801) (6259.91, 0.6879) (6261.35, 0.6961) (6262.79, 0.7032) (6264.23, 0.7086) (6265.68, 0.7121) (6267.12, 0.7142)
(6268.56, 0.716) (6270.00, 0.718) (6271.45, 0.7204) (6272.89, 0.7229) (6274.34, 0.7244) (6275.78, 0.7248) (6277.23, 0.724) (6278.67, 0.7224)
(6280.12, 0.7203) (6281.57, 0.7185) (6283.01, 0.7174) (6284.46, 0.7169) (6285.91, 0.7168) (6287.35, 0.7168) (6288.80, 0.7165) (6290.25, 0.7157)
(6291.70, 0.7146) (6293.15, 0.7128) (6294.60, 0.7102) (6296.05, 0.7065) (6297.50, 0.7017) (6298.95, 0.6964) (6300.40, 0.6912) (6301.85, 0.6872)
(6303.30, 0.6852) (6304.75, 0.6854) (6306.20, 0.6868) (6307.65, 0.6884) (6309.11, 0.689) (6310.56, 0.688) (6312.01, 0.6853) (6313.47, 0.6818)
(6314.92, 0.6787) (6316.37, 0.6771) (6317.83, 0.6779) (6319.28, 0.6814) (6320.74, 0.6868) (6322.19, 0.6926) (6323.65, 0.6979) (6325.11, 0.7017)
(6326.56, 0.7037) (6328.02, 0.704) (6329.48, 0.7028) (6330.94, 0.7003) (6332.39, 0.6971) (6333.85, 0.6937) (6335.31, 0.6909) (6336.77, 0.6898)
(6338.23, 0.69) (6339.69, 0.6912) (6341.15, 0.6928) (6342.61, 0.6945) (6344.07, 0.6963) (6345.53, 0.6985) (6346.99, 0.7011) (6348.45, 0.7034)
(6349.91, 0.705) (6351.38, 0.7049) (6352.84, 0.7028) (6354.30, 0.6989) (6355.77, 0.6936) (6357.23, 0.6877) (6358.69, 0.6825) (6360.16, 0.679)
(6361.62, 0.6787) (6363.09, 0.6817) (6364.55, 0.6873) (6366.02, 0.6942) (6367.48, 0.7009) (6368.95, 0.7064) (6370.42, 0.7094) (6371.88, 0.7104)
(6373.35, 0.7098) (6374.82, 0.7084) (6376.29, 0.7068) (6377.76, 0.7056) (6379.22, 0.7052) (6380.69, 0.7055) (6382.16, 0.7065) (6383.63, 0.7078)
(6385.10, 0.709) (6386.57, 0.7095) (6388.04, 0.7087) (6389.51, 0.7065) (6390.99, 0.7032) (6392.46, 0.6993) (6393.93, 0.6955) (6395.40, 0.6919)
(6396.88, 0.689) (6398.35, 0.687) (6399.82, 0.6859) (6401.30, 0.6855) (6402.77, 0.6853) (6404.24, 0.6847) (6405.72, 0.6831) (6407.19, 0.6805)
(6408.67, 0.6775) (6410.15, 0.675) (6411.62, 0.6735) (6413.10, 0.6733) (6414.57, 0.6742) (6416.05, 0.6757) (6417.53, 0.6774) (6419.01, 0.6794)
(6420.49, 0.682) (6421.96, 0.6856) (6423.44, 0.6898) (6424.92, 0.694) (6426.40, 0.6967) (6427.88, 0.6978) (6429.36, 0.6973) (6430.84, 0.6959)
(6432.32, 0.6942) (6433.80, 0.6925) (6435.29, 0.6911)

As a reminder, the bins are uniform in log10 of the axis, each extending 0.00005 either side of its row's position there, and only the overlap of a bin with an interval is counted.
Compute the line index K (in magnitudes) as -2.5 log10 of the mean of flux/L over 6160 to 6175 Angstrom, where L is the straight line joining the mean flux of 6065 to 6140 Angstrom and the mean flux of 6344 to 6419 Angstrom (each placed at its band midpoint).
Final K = 0.06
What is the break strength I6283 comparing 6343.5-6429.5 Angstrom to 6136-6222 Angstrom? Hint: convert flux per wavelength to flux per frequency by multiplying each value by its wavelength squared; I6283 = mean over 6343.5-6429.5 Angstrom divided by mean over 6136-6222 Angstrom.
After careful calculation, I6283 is 1.0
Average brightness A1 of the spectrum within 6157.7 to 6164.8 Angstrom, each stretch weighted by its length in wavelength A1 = 0.667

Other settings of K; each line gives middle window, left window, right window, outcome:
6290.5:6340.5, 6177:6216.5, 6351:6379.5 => 0.02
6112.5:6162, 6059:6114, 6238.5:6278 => 0.03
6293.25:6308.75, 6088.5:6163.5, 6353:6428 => 0.01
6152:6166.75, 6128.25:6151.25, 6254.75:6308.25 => 0.04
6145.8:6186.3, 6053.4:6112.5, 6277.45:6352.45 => 0.04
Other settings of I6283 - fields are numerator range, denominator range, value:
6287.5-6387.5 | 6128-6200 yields 1.05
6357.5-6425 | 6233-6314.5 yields 1.02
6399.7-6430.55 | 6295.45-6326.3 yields 1.03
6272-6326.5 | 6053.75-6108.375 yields 1.02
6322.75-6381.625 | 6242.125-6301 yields 1.02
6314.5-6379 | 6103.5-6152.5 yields 1.04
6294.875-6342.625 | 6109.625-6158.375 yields 1.03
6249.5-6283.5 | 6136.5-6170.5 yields 1.06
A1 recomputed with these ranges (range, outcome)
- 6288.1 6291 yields 0.715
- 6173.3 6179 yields 0.72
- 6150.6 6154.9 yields 0.706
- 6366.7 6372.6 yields 0.707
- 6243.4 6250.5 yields 0.691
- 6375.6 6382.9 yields 0.706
